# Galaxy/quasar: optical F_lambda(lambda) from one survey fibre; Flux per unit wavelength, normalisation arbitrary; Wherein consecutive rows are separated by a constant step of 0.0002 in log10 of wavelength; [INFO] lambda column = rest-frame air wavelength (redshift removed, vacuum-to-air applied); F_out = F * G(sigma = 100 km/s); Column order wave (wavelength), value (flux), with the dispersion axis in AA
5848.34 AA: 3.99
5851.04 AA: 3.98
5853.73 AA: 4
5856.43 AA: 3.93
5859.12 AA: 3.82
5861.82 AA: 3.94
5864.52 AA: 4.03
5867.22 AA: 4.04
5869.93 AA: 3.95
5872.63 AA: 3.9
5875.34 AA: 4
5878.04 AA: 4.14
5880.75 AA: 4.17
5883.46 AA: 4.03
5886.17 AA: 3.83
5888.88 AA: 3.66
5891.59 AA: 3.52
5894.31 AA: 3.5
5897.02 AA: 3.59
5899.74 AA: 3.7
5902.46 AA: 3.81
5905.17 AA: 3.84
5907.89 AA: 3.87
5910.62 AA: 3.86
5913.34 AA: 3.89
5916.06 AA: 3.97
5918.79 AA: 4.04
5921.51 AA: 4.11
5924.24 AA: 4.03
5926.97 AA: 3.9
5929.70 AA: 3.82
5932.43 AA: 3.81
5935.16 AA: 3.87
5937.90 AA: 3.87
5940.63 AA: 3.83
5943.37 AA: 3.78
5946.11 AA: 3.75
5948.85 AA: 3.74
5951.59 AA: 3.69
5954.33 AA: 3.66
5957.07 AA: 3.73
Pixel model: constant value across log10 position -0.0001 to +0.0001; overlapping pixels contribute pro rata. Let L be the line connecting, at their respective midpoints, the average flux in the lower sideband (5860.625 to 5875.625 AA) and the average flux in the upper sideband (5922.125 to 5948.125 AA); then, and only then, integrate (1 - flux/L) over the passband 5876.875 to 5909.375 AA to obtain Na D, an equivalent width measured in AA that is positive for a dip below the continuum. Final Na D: 1.0 AA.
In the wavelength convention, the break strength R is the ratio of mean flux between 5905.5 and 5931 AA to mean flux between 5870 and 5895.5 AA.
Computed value 1.0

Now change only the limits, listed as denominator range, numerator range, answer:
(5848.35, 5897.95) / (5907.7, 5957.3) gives 0.99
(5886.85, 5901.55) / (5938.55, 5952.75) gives 1.04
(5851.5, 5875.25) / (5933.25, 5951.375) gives 0.96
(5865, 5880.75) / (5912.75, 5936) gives 0.98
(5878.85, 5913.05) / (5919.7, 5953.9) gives 1.02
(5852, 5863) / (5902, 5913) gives 0.98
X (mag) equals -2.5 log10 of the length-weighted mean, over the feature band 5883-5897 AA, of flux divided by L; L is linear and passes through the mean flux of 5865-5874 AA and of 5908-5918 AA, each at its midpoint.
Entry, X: 0.07 mag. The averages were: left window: 3.97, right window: 3.91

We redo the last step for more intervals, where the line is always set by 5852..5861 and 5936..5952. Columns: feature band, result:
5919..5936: -0.035 mag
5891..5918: 0.023 mag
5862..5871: -0.024 mag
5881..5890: -0.002 mag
